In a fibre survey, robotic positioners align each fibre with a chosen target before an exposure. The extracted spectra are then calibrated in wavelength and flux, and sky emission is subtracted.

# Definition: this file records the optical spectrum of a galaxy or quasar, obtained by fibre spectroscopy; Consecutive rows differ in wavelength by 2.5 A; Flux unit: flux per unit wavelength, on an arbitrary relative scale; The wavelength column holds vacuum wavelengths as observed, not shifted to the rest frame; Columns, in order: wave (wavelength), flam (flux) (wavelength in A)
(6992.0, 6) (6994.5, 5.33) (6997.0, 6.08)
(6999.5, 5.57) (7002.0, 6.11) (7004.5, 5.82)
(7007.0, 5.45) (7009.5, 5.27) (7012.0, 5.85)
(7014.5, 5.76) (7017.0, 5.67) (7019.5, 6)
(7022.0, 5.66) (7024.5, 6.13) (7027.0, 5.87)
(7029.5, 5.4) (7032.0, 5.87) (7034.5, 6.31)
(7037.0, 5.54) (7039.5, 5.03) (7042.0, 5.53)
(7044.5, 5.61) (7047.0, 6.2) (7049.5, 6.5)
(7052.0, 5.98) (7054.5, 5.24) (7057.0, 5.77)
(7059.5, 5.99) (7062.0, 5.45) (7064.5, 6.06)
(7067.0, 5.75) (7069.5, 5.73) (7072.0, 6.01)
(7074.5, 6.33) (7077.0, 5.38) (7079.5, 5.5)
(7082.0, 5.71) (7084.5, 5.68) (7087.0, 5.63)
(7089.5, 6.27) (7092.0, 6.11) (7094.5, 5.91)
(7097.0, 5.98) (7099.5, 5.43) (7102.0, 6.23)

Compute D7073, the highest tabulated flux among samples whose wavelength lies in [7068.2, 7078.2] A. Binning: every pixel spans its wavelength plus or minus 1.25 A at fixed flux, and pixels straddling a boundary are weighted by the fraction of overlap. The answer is 6.33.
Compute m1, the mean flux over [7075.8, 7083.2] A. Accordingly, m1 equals 5.53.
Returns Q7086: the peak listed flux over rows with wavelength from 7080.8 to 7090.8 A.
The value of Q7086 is 6.27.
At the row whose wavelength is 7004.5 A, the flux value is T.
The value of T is 5.82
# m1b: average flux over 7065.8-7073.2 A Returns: 5.83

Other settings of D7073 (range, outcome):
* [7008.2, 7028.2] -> 6.13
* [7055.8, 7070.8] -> 6.06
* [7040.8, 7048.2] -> 6.2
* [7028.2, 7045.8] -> 6.31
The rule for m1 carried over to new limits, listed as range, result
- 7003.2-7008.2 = 5.64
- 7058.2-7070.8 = 5.8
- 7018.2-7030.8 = 5.81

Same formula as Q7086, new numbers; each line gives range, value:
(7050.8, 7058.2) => 5.98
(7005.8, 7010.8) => 5.45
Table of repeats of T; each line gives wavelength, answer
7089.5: 6.27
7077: 5.38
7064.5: 6.06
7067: 5.75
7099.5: 5.43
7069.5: 5.73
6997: 6.08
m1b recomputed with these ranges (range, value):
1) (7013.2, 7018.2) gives 5.72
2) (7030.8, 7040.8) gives 5.69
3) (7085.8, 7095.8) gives 5.98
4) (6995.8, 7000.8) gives 5.83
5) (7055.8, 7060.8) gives 5.88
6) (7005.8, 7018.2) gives 5.6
